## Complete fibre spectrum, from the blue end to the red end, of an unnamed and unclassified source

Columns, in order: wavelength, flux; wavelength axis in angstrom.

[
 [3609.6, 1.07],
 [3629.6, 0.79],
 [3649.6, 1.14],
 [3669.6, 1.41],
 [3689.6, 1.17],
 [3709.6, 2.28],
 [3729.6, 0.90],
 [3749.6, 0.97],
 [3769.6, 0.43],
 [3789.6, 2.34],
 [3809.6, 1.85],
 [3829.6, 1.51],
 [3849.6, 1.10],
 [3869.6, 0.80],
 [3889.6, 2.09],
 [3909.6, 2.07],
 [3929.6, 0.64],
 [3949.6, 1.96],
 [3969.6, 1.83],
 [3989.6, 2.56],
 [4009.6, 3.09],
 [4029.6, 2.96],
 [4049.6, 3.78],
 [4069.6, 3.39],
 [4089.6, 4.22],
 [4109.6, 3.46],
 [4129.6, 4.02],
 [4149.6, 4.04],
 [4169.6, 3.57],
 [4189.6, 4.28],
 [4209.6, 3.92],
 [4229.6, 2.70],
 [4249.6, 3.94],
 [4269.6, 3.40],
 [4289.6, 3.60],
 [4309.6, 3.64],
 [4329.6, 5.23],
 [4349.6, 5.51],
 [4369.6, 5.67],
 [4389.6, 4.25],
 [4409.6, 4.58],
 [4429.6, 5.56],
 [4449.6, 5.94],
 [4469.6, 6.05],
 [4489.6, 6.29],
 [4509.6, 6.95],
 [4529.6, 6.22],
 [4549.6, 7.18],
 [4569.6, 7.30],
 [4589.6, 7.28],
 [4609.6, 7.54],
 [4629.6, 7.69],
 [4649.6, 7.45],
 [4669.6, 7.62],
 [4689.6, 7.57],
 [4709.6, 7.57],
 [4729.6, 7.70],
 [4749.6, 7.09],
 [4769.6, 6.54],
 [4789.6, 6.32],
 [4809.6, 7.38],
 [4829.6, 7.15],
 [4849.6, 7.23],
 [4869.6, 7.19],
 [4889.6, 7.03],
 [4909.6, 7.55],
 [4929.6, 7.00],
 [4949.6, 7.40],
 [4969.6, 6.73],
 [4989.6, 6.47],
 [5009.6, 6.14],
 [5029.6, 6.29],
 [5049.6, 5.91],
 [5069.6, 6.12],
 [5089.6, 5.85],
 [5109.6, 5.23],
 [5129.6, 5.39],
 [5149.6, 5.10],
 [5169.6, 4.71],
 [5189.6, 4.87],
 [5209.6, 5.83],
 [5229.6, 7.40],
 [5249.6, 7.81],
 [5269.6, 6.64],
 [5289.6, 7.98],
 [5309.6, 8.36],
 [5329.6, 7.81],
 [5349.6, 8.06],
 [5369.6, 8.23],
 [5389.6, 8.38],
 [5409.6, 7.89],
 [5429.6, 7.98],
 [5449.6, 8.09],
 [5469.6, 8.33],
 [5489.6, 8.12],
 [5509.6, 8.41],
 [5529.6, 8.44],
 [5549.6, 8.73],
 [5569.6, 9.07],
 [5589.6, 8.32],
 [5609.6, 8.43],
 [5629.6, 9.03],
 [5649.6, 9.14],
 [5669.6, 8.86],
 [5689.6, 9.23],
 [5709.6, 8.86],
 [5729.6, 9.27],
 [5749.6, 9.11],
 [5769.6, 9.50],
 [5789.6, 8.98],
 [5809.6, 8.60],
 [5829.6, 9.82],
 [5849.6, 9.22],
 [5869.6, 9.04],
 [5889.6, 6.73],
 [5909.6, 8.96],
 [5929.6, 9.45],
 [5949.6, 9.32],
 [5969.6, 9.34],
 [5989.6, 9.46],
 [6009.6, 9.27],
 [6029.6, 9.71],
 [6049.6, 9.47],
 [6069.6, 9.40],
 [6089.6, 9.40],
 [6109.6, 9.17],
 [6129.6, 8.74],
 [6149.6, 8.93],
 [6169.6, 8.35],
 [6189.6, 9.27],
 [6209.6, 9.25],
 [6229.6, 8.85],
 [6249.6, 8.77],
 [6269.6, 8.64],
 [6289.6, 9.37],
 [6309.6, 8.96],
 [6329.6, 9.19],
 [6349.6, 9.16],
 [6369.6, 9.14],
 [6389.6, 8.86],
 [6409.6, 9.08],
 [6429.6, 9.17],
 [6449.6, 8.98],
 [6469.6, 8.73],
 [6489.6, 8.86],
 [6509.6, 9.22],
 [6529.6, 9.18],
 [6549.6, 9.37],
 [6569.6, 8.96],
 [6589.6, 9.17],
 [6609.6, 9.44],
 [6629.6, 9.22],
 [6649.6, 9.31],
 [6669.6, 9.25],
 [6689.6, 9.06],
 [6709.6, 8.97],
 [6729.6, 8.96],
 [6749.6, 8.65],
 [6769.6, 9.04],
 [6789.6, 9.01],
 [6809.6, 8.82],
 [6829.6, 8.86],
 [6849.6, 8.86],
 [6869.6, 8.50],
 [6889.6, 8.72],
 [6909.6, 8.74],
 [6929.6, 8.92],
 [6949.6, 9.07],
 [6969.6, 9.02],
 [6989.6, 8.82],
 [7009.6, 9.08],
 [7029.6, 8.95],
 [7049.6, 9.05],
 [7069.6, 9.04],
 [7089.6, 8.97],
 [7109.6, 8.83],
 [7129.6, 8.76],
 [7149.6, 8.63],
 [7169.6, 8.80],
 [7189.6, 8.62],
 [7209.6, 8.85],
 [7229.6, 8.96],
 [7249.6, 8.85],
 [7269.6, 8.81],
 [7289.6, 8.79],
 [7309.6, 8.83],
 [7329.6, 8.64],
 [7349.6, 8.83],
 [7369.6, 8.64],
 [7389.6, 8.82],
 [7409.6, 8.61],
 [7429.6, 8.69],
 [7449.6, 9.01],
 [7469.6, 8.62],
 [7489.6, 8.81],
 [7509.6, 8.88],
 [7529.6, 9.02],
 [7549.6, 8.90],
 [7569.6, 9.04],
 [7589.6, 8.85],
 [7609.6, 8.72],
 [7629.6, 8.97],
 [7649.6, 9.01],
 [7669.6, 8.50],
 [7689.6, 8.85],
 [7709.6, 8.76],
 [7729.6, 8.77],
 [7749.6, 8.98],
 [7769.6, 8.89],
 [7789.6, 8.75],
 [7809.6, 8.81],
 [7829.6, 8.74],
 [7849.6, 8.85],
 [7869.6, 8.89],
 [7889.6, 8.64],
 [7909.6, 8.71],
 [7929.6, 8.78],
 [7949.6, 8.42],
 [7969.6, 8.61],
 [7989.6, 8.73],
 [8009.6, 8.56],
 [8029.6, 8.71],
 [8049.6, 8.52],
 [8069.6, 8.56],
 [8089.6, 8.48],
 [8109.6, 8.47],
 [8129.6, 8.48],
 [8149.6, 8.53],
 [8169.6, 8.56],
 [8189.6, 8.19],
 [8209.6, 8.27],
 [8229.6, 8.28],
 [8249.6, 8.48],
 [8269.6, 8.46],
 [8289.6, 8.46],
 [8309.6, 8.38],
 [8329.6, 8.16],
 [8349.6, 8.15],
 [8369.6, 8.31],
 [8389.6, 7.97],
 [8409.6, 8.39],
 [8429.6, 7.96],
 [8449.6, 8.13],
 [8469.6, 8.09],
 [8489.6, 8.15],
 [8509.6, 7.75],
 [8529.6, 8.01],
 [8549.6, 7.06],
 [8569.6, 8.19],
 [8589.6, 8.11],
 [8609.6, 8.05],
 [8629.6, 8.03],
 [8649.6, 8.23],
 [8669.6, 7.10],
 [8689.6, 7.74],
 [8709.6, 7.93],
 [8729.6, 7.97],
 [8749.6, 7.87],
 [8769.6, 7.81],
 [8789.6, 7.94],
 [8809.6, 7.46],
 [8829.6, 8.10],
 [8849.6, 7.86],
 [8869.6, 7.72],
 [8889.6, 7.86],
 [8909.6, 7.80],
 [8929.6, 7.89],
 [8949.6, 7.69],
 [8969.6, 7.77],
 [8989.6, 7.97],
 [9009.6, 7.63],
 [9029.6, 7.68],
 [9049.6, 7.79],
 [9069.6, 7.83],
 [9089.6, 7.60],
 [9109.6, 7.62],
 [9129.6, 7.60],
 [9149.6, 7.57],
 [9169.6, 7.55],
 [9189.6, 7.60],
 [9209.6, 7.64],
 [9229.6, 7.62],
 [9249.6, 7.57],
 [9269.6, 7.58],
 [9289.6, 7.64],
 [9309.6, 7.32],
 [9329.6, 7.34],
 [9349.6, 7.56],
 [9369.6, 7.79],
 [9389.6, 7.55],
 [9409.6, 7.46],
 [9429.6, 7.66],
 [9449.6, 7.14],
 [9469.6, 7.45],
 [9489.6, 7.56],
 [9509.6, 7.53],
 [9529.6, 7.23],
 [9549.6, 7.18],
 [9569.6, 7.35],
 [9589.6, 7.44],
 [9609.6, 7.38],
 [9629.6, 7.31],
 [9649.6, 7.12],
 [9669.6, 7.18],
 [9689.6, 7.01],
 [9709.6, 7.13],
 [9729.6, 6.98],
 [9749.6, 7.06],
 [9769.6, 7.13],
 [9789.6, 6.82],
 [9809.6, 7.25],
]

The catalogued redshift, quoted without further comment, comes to 0.000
